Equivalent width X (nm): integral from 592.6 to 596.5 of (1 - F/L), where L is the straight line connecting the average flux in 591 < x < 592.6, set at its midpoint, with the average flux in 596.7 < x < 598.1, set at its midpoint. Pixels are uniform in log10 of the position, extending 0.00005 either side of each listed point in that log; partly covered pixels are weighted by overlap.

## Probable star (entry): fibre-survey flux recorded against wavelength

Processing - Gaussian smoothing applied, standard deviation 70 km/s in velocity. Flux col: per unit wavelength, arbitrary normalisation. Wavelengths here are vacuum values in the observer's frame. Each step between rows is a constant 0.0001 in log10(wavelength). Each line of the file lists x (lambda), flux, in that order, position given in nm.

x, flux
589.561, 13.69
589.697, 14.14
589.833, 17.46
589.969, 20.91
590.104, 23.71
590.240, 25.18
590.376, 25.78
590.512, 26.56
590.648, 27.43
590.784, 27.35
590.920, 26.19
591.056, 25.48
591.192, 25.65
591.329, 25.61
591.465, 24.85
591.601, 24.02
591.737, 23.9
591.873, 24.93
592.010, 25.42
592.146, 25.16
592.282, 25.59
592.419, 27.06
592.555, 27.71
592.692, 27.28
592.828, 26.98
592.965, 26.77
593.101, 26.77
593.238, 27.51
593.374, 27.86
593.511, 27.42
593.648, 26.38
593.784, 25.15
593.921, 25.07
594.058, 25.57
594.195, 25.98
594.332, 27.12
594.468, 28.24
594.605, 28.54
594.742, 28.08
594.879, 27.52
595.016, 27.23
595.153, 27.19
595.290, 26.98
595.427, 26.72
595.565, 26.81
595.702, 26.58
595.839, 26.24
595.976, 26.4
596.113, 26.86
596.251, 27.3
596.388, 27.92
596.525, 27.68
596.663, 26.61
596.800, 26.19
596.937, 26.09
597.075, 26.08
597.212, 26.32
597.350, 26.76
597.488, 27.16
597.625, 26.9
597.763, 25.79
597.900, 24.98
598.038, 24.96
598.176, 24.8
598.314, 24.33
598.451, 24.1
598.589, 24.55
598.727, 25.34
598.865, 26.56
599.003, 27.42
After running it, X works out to -0.18 nm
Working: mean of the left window 25.4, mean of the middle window 27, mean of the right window 26.1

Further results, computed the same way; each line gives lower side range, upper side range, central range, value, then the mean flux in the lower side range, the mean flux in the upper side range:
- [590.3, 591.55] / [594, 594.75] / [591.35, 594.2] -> 0.07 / 26.1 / 27.2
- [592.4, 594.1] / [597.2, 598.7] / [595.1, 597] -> -0.06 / 26.7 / 25.5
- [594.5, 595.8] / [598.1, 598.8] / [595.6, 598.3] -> -0.06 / 27.3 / 24.6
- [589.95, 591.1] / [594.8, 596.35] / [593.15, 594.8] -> -0.02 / 25.6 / 26.9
